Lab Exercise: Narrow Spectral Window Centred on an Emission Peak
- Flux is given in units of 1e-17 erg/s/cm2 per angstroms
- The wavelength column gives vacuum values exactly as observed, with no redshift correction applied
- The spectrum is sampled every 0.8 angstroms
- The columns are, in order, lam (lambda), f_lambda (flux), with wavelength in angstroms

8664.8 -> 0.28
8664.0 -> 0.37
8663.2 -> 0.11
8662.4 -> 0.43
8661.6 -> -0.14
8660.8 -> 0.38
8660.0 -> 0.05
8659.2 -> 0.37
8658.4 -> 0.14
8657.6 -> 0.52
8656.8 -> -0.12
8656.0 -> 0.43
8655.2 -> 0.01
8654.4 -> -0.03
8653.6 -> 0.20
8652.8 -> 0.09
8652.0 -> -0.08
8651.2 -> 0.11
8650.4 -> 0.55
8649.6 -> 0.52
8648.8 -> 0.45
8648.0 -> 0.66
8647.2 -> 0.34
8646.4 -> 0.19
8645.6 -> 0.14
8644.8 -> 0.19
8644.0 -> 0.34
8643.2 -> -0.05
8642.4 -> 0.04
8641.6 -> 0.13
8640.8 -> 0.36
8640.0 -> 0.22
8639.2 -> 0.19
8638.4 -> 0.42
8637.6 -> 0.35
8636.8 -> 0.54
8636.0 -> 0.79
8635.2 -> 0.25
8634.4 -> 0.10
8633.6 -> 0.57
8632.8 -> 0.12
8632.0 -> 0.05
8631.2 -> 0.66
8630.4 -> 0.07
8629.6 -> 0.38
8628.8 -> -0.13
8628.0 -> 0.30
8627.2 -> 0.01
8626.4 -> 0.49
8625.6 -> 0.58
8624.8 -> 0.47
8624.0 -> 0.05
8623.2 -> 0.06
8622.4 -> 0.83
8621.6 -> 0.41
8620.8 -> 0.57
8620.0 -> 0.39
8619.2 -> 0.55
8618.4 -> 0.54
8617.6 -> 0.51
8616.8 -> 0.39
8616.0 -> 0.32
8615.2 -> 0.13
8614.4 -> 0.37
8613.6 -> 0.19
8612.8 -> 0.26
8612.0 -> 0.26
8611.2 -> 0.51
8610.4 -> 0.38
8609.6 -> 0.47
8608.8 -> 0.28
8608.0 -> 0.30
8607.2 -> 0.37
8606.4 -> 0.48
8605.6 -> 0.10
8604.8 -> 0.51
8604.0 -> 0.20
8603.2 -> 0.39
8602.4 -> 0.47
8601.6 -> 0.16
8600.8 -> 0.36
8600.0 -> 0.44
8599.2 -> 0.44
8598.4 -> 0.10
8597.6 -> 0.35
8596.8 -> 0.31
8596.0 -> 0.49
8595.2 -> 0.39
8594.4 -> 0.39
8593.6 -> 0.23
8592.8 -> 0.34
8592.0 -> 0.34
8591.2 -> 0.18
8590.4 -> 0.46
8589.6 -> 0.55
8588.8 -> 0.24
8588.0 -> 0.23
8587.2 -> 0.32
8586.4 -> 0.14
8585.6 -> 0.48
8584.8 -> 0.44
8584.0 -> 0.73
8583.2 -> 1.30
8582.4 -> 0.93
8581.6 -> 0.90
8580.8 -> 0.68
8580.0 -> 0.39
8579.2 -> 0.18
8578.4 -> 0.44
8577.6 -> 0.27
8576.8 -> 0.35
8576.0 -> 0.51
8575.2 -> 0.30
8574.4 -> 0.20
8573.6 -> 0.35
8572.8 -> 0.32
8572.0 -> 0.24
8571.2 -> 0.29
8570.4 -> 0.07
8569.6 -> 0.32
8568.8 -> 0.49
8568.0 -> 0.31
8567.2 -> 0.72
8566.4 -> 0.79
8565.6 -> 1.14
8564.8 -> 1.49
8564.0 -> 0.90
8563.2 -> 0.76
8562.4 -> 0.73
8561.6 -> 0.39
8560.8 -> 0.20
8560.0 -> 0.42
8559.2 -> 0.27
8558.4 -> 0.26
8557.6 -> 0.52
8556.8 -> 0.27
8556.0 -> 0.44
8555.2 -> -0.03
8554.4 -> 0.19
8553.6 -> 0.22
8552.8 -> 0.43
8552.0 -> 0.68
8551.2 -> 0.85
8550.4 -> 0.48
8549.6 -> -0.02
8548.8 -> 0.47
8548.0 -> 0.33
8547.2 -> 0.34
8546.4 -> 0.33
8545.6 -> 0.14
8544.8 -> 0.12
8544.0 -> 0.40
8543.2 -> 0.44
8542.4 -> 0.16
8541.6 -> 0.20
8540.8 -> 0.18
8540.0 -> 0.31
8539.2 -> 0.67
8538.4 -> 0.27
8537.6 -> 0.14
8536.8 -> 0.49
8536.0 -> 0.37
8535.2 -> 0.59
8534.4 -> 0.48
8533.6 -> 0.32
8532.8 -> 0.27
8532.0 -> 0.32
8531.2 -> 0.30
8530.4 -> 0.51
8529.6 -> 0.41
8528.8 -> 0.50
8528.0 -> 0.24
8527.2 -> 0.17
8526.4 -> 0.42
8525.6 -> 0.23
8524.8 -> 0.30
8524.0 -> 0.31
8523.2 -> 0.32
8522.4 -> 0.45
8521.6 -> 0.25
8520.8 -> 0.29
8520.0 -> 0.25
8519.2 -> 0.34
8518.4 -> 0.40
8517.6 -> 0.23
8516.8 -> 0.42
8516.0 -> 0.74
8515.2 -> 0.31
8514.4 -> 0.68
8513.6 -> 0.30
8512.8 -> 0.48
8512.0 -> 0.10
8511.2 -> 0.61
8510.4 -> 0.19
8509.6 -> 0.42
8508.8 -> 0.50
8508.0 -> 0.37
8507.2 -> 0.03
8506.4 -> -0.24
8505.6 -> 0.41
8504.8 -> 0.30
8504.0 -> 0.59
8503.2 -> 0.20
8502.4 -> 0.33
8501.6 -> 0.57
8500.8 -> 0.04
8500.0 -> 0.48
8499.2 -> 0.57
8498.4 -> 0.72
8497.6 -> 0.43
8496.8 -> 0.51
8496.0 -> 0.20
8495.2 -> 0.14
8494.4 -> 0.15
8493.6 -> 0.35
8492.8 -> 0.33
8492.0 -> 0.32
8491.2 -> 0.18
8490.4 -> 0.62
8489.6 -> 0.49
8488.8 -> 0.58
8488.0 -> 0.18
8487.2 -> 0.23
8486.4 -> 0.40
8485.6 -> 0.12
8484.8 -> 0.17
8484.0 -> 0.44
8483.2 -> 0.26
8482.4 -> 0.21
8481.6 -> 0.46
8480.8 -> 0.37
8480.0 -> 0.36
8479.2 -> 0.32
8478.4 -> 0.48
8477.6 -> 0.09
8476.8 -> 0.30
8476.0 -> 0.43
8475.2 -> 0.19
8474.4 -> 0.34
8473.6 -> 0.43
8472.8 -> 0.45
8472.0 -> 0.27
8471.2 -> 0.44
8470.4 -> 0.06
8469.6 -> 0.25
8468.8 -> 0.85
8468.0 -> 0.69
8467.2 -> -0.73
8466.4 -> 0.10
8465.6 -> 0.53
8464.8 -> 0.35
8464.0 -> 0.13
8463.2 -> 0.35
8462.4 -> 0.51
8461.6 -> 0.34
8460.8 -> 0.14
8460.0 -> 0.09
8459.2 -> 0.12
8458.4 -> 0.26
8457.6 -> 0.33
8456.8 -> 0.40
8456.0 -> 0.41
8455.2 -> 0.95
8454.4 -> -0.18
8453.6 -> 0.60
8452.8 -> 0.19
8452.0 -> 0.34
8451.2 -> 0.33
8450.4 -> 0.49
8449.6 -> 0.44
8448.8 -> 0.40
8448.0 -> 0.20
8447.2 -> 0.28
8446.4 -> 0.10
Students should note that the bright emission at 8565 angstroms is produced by [S II] 6716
